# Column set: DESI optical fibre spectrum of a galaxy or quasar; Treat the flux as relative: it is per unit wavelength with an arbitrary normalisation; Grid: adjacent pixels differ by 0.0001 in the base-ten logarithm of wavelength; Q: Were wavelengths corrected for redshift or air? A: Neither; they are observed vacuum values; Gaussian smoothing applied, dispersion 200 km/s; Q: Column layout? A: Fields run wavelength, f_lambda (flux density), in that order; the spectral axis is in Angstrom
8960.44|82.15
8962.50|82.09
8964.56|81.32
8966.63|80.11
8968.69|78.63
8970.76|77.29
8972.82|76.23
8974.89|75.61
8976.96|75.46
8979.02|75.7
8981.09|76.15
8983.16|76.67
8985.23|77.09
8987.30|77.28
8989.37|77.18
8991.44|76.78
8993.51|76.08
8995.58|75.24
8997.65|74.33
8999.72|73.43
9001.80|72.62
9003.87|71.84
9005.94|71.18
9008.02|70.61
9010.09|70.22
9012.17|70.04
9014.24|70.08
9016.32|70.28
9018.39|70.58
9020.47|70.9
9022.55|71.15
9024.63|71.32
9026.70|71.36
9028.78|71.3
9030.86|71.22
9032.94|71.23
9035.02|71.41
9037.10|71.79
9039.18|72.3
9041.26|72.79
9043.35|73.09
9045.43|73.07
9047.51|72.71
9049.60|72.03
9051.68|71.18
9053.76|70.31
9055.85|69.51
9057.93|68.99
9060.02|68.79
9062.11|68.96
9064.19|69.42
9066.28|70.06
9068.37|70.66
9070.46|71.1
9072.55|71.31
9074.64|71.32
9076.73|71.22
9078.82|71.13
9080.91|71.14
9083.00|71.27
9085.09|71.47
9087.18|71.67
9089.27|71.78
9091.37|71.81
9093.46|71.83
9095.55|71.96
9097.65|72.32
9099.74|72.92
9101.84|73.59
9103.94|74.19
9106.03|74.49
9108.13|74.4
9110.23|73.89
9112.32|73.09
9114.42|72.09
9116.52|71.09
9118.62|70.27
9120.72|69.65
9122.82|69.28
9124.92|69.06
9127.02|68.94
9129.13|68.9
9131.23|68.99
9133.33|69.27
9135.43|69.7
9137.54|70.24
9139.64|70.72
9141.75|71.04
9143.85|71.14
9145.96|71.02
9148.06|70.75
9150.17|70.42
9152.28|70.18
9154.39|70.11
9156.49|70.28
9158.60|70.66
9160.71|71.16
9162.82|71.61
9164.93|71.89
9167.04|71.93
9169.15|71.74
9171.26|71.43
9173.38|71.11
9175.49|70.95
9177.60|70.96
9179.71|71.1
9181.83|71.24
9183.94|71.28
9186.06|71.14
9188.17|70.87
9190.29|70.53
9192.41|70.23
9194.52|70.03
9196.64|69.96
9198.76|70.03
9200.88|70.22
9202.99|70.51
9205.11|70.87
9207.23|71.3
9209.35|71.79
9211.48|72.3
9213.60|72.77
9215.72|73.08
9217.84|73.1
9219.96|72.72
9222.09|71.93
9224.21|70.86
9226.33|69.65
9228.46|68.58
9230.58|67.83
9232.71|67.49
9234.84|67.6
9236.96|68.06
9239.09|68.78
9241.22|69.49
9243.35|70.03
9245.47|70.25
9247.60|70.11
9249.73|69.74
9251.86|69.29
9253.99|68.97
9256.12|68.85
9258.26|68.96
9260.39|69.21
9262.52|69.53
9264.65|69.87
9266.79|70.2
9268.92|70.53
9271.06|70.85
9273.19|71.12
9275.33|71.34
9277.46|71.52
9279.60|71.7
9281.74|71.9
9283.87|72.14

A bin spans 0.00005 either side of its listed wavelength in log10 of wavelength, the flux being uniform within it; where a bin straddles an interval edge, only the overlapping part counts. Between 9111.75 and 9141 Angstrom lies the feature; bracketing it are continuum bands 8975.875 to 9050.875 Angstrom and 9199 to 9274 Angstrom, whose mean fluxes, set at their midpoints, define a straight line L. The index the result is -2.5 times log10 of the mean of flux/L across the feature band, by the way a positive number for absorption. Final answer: 0.02 mag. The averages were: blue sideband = 72.9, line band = 70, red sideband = 70.2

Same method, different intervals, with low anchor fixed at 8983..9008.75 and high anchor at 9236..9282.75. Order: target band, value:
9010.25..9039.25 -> 0.05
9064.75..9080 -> 0.04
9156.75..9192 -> 0.00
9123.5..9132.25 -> 0.05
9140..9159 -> 0.02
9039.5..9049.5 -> 0.02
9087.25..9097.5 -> 0.02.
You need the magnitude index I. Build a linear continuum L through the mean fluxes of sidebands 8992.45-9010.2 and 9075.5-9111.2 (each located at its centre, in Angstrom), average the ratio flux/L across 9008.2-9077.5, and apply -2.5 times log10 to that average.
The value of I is 0.027 mag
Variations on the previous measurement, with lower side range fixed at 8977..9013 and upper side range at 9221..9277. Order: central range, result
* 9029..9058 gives 0.027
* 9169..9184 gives -0.004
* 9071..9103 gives 0.012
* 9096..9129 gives 0.004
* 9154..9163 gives 0.008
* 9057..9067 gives 0.059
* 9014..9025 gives 0.048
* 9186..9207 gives 0.002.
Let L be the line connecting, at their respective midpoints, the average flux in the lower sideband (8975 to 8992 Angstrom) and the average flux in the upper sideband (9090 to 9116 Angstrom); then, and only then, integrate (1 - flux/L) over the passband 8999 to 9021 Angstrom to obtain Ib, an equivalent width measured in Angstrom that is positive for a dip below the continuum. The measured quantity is 1.35 Angstrom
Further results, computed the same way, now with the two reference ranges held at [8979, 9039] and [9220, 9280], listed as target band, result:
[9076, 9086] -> 0.1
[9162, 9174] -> -0.1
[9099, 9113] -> -0.4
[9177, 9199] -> 0.0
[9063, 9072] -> 0.2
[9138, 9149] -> 0.0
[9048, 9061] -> 0.4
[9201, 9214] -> -0.2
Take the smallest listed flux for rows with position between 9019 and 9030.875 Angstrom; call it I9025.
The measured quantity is 70.9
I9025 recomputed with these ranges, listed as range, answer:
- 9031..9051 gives 71.23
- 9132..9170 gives 69.27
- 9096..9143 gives 68.9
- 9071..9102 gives 71.13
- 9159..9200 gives 69.96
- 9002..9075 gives 68.79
